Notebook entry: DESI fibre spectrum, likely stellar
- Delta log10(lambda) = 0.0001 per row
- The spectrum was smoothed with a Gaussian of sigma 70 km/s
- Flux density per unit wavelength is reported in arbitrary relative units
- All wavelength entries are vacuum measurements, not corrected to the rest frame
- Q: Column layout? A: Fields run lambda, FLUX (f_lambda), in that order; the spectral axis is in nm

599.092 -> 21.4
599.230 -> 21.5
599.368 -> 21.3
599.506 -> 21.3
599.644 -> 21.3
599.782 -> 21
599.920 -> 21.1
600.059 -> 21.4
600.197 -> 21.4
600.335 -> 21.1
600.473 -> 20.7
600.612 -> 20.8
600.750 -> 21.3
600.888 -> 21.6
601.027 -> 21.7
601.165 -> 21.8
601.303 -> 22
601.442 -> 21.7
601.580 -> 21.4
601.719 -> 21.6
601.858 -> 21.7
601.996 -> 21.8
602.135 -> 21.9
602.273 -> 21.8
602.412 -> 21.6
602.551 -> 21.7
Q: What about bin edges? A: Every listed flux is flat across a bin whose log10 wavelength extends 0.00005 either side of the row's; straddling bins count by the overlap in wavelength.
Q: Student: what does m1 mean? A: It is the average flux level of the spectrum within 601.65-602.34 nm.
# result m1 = 21.8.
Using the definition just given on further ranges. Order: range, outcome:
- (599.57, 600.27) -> 21.2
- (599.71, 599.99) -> 21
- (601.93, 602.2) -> 21.8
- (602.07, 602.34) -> 21.9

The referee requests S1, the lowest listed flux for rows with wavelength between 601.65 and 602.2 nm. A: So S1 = 21.6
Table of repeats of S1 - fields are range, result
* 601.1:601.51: 21.7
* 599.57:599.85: 21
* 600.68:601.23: 21.3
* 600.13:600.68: 20.7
